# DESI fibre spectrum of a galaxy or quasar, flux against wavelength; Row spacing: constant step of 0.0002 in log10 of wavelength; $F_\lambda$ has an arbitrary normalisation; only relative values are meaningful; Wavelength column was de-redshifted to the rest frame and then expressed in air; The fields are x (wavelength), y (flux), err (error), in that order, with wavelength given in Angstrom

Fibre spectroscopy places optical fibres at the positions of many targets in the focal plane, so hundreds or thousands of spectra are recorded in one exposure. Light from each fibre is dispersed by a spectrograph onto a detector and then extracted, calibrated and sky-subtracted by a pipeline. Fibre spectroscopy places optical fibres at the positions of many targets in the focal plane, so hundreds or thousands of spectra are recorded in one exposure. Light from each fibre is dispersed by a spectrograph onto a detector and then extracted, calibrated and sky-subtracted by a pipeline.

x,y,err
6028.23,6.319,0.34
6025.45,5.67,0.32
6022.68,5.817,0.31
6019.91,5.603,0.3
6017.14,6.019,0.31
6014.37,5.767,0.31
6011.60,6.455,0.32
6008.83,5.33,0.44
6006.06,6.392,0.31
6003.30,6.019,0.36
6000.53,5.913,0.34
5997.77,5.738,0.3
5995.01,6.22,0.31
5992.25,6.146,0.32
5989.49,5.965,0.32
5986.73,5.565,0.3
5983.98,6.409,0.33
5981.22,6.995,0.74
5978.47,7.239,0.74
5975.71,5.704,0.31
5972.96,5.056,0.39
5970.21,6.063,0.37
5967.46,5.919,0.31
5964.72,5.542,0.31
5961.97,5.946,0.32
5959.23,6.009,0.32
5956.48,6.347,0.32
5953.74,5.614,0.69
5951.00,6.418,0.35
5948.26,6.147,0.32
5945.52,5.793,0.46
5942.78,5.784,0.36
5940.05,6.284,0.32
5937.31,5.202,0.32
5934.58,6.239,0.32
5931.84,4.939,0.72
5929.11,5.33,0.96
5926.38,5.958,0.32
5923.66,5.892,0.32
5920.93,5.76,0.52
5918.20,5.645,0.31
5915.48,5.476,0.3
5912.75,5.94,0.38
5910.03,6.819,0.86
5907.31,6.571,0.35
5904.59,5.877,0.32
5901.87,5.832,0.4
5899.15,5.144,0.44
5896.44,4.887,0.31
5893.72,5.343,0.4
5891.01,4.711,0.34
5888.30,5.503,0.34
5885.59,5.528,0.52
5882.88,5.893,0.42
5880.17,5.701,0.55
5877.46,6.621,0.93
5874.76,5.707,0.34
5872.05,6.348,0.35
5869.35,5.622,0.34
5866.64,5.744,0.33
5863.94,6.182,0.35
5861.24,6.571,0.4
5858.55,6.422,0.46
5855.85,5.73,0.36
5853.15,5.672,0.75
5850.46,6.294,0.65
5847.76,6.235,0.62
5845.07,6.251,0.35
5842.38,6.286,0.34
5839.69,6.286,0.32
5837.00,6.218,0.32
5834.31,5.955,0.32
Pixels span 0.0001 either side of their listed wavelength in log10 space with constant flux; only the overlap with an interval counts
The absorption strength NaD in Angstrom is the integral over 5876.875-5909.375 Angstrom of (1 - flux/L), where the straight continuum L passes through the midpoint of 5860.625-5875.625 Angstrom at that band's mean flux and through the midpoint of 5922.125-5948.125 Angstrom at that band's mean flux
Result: 1.5 Angstrom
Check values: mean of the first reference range 6.01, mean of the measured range 5.64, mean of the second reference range 5.73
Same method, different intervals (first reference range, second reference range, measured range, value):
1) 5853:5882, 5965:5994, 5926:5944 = 1.21 Angstrom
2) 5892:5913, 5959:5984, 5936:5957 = 0.12 Angstrom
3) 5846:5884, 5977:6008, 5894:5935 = 2.59 Angstrom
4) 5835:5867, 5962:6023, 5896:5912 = 0.49 Angstrom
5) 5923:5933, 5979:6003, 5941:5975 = -0.40 Angstrom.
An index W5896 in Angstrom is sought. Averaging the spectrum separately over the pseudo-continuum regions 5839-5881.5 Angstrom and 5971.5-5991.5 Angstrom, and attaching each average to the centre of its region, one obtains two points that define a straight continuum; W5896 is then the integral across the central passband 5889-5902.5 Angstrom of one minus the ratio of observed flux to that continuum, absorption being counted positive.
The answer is 2.09 Angstrom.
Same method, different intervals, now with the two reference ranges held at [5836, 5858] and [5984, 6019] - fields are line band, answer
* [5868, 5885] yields 0.4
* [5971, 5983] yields -0.5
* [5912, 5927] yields 0.7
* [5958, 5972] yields 0.3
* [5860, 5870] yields 0.1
